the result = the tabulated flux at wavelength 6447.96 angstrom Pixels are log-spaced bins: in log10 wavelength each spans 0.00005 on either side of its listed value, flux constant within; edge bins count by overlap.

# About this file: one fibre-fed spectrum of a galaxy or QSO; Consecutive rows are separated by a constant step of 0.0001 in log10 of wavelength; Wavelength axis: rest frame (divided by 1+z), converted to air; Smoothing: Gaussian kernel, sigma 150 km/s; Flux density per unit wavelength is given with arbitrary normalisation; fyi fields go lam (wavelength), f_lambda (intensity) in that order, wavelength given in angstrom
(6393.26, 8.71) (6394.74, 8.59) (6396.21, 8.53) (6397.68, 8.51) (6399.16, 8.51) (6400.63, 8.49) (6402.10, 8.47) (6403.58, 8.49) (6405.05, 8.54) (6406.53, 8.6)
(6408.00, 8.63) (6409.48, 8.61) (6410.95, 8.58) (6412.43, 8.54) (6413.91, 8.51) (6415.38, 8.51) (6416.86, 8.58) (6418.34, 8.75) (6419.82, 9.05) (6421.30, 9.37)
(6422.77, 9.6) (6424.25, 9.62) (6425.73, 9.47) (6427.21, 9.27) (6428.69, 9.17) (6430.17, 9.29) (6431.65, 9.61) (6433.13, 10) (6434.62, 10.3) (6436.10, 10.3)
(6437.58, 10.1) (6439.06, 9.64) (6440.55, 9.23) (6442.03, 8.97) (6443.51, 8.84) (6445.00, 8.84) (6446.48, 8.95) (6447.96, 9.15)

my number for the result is 9.15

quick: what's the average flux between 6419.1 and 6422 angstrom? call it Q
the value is 9.2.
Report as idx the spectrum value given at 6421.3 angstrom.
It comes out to 9.37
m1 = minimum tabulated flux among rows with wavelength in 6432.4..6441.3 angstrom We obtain 9.23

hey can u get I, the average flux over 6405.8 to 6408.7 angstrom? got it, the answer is 8.63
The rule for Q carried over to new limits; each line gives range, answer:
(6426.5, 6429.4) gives 9.22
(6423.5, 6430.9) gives 9.36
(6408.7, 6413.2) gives 8.57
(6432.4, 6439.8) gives 10.1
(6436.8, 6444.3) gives 9.36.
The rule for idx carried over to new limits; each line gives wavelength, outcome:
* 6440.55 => 9.23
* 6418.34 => 8.75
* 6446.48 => 8.95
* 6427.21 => 9.27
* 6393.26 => 8.71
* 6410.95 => 8.58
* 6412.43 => 8.54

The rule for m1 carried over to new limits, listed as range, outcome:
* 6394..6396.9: 8.53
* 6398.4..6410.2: 8.47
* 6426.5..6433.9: 9.17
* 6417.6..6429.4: 8.75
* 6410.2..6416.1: 8.51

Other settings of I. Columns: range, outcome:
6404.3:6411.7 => 8.6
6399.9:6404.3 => 8.48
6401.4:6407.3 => 8.52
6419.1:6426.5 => 9.43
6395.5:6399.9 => 8.52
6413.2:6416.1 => 8.53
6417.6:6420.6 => 8.89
